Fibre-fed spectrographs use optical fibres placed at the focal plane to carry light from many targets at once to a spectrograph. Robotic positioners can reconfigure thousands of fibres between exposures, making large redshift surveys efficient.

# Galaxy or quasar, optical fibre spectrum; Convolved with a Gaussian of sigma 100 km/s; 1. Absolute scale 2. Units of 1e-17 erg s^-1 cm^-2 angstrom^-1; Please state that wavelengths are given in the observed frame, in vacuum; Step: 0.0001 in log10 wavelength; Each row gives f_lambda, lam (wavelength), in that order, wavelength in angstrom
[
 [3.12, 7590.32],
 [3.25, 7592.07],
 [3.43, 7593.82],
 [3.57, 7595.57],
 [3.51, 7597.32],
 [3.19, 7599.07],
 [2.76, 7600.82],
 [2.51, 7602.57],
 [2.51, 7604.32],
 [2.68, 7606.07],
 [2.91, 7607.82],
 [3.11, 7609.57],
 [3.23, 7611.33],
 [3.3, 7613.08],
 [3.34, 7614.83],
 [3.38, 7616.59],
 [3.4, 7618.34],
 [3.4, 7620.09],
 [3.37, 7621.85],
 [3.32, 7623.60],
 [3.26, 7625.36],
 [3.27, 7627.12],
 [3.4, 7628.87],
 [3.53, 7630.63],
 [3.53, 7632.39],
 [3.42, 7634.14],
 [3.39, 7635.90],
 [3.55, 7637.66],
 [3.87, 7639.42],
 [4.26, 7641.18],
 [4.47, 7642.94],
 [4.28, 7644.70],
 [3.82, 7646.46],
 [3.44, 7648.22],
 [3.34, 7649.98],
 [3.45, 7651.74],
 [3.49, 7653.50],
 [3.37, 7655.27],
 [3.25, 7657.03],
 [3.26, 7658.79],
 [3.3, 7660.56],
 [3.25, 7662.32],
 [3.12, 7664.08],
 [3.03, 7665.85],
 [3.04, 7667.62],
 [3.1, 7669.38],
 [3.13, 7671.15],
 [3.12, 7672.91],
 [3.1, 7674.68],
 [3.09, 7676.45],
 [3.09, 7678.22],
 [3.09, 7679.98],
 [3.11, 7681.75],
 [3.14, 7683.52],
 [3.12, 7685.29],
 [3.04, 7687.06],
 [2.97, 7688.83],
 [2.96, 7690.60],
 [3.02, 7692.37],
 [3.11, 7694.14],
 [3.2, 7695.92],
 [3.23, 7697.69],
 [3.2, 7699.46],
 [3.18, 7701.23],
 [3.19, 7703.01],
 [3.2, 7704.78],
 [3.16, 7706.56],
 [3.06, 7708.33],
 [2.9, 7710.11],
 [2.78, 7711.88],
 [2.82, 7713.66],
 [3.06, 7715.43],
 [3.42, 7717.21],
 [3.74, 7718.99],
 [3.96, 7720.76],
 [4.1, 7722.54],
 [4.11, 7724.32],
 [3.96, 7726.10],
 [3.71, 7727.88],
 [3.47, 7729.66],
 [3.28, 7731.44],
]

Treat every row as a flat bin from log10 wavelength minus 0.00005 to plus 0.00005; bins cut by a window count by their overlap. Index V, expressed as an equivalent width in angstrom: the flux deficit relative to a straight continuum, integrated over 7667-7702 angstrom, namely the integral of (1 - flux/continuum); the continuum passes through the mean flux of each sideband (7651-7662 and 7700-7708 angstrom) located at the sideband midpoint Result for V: 1.53 angstrom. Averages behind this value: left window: 3.35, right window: 3.17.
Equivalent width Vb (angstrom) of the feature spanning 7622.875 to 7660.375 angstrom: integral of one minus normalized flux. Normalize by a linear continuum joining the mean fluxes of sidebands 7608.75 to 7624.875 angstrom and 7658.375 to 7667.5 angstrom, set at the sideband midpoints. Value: -3.8 angstrom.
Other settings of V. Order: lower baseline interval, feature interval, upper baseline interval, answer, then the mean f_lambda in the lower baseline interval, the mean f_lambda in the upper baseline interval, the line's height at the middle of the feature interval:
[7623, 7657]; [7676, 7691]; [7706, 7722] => 1.39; 3.6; 3.23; 3.38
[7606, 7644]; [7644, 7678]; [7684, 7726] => 0.57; 3.45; 3.25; 3.36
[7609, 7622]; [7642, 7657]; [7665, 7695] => -2.32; 3.32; 3.07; 3.19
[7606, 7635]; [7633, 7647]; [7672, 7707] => -2.71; 3.3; 3.12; 3.25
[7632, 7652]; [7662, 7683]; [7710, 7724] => 2.95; 3.75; 3.4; 3.61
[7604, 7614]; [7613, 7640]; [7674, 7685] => -3.63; 2.98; 3.1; 3.01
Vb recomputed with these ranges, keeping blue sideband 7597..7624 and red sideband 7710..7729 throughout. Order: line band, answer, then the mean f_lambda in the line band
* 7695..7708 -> 1.0 angstrom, 3.19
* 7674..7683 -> 0.7 angstrom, 3.1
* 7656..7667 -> 0.4 angstrom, 3.2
